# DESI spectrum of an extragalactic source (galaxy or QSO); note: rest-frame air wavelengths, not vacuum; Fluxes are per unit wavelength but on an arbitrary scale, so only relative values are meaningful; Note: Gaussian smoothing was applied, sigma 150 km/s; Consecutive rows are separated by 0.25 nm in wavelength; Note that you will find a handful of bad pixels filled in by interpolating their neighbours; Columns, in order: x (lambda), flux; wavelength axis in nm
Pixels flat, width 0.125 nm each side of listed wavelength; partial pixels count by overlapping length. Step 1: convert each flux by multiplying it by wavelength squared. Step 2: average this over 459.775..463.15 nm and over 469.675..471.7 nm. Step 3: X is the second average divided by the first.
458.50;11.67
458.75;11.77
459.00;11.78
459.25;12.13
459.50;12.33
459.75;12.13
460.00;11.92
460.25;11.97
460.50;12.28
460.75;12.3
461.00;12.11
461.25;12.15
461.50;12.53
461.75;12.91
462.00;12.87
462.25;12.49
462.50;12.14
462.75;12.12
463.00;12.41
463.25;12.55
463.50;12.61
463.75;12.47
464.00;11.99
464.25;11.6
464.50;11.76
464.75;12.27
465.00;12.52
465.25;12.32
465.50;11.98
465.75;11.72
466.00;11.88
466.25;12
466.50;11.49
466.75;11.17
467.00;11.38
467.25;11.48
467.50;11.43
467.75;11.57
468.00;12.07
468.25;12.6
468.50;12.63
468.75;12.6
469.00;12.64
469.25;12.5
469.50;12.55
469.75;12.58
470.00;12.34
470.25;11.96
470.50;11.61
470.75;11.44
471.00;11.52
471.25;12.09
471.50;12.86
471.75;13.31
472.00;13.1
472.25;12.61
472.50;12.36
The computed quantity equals 1.02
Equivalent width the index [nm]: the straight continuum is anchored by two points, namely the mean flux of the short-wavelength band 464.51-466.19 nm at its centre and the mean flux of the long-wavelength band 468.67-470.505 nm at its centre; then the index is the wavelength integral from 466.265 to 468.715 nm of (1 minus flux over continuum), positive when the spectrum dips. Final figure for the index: 0.09 nm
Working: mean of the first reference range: 12.1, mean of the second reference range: 12.4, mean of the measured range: 11.8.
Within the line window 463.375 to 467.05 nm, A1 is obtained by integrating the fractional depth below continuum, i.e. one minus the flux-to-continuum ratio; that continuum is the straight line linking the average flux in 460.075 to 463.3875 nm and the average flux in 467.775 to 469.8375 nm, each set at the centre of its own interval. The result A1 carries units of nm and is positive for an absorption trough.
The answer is 0.14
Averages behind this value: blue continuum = 12.4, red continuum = 12.5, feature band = 12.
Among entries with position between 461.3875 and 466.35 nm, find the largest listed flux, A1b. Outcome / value 12.91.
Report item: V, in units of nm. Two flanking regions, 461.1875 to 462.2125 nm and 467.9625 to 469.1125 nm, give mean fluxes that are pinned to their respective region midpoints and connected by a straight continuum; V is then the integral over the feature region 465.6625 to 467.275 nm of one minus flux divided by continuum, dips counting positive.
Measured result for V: 0.13 nm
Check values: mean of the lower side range 12.6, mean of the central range 11.6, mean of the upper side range 12.5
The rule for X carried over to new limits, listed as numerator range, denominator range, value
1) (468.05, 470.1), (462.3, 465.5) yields 1.05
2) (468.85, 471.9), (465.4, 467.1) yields 1.07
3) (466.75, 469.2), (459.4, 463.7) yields 1.00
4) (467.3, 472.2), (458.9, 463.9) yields 1.03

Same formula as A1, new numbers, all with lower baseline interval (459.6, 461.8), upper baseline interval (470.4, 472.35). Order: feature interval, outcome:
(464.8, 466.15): 0.02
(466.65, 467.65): 0.07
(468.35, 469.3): -0.02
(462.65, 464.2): -0.01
